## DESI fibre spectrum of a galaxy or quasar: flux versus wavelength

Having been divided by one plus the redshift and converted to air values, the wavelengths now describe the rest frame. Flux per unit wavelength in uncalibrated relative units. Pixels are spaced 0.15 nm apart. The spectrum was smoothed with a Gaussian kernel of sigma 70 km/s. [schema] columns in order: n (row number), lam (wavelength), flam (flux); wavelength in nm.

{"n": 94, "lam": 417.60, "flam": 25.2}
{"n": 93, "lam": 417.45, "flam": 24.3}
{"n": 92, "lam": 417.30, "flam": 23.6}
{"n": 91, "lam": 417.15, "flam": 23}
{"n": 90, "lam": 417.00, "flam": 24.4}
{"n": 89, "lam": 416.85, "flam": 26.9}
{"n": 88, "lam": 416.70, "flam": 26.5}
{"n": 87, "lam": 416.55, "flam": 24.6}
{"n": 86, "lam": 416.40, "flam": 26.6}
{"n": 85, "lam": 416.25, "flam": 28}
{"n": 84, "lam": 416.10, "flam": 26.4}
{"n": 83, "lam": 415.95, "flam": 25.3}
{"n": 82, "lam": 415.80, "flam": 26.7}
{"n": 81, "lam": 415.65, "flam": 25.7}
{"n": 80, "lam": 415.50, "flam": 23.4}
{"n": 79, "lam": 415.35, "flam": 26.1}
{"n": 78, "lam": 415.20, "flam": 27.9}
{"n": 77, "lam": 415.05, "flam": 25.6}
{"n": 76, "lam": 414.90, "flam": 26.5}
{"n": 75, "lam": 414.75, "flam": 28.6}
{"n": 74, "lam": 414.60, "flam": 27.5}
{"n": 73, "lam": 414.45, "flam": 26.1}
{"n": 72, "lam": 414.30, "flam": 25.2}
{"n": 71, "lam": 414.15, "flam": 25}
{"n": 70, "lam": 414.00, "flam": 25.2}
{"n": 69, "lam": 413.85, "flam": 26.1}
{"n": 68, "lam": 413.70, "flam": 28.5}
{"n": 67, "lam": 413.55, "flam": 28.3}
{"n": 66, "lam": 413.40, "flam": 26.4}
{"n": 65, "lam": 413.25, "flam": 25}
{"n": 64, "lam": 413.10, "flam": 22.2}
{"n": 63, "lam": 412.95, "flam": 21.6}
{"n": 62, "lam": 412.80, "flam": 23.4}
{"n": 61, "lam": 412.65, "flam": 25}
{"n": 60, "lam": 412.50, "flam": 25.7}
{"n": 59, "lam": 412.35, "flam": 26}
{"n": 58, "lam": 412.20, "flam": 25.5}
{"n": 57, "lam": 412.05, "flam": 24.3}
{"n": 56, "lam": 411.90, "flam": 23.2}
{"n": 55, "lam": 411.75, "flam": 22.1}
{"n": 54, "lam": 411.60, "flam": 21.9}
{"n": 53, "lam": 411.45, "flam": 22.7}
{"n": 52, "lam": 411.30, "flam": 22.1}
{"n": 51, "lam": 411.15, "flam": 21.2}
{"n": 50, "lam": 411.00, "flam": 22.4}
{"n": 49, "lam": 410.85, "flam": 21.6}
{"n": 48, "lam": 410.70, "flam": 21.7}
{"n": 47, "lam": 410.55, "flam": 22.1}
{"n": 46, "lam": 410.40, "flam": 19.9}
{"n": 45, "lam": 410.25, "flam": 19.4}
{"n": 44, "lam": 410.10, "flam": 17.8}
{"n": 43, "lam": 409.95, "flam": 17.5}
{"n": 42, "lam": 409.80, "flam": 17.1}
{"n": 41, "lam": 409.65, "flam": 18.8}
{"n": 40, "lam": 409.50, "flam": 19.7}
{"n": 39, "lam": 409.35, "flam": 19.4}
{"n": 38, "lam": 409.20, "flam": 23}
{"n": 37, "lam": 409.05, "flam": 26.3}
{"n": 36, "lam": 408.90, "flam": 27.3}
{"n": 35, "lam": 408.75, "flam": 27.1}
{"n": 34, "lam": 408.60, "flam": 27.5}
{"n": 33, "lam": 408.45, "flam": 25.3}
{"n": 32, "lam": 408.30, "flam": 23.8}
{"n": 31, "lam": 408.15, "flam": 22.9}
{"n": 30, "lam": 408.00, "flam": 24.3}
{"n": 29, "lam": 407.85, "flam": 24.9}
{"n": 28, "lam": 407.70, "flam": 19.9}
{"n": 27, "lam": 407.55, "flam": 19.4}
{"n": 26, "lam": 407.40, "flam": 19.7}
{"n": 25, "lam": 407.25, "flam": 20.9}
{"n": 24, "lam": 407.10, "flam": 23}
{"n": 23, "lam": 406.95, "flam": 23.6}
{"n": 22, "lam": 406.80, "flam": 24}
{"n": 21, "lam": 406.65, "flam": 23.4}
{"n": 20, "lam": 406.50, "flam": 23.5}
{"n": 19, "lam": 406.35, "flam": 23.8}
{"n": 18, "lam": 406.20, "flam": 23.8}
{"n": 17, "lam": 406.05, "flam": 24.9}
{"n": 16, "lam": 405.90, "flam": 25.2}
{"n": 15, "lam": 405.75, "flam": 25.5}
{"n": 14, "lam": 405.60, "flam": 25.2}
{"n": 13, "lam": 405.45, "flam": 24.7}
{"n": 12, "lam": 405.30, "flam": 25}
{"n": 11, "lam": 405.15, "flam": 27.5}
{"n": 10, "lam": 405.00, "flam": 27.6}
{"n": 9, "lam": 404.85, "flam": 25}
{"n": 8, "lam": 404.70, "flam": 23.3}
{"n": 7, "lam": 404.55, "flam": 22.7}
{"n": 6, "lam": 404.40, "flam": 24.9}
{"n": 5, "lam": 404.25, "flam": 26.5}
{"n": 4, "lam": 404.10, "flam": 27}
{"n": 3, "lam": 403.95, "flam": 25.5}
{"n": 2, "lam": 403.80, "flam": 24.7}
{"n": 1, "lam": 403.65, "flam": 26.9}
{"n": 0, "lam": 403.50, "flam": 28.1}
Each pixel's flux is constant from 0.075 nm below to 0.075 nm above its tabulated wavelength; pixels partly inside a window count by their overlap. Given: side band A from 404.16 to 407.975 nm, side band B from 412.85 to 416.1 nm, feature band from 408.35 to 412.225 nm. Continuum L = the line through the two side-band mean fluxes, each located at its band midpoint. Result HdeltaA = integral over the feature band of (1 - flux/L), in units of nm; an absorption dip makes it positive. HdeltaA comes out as 0.42 nm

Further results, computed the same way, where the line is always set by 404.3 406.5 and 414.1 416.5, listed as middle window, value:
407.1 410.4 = 0.44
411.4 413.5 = 0.15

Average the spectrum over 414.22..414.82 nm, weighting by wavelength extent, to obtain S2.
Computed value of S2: 26.8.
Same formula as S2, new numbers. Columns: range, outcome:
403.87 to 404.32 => 26.3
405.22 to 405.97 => 25.1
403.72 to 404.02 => 25.1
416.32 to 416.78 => 25.9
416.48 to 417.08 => 25.6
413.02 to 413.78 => 26.1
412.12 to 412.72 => 25.5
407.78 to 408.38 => 24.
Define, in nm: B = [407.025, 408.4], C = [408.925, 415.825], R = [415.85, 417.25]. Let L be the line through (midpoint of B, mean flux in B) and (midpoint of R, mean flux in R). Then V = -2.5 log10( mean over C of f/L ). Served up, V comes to 0.02 mag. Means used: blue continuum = 22.1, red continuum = 25.7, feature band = 23.6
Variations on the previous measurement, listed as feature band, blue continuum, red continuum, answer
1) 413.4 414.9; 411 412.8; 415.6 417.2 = -0.08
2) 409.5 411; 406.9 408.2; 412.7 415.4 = 0.20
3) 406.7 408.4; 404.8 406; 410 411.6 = 0.07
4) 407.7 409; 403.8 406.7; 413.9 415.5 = 0.01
